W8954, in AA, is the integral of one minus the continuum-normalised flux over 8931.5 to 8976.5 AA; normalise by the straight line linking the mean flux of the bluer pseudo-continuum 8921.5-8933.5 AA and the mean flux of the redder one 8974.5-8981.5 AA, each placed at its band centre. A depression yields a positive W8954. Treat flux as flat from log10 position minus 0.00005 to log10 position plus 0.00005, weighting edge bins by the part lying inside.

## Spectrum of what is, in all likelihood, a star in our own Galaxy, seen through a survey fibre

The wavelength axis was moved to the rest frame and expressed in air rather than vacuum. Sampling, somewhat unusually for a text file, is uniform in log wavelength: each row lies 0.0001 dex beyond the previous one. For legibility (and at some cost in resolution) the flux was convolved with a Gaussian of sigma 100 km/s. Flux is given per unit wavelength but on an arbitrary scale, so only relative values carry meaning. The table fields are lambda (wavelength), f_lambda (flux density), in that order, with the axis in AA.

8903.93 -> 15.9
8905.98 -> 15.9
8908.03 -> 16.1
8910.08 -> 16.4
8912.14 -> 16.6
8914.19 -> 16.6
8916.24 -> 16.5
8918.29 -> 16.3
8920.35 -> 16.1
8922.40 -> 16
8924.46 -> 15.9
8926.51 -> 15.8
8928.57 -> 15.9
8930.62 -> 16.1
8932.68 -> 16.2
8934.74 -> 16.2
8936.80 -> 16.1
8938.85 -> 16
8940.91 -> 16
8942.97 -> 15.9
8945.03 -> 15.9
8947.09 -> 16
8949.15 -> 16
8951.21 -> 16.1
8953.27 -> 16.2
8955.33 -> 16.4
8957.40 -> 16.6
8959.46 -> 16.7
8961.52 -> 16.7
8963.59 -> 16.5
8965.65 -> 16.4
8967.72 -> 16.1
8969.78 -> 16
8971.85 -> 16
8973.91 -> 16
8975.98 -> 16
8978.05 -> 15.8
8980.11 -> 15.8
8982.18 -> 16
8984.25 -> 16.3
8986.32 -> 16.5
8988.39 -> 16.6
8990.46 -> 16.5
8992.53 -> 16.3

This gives -0.7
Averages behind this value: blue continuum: 16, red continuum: 15.9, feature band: 16.2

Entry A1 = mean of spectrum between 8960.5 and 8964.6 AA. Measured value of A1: 16.6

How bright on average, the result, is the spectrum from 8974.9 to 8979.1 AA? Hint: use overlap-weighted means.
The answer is 15.9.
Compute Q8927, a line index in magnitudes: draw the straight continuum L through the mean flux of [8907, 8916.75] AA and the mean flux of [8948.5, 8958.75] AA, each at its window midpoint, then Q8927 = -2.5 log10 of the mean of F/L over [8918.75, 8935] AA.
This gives 0.02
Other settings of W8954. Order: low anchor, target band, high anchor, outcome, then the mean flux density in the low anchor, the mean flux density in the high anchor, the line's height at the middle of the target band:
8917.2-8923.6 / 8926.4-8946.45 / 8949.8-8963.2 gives 0.3 AA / 16.1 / 16.4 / 16.3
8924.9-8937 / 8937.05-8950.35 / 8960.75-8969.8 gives 0.1 AA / 16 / 16.4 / 16.2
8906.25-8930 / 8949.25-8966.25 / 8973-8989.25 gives -0.3 AA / 16.2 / 16.1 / 16.1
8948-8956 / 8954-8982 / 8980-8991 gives 0.0 AA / 16.2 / 16.3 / 16.2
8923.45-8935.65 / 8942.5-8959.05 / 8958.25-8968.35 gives 0.2 AA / 16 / 16.5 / 16.3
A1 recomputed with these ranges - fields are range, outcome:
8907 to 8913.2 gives 16.4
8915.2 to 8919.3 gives 16.4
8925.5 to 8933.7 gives 16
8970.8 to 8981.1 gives 15.9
